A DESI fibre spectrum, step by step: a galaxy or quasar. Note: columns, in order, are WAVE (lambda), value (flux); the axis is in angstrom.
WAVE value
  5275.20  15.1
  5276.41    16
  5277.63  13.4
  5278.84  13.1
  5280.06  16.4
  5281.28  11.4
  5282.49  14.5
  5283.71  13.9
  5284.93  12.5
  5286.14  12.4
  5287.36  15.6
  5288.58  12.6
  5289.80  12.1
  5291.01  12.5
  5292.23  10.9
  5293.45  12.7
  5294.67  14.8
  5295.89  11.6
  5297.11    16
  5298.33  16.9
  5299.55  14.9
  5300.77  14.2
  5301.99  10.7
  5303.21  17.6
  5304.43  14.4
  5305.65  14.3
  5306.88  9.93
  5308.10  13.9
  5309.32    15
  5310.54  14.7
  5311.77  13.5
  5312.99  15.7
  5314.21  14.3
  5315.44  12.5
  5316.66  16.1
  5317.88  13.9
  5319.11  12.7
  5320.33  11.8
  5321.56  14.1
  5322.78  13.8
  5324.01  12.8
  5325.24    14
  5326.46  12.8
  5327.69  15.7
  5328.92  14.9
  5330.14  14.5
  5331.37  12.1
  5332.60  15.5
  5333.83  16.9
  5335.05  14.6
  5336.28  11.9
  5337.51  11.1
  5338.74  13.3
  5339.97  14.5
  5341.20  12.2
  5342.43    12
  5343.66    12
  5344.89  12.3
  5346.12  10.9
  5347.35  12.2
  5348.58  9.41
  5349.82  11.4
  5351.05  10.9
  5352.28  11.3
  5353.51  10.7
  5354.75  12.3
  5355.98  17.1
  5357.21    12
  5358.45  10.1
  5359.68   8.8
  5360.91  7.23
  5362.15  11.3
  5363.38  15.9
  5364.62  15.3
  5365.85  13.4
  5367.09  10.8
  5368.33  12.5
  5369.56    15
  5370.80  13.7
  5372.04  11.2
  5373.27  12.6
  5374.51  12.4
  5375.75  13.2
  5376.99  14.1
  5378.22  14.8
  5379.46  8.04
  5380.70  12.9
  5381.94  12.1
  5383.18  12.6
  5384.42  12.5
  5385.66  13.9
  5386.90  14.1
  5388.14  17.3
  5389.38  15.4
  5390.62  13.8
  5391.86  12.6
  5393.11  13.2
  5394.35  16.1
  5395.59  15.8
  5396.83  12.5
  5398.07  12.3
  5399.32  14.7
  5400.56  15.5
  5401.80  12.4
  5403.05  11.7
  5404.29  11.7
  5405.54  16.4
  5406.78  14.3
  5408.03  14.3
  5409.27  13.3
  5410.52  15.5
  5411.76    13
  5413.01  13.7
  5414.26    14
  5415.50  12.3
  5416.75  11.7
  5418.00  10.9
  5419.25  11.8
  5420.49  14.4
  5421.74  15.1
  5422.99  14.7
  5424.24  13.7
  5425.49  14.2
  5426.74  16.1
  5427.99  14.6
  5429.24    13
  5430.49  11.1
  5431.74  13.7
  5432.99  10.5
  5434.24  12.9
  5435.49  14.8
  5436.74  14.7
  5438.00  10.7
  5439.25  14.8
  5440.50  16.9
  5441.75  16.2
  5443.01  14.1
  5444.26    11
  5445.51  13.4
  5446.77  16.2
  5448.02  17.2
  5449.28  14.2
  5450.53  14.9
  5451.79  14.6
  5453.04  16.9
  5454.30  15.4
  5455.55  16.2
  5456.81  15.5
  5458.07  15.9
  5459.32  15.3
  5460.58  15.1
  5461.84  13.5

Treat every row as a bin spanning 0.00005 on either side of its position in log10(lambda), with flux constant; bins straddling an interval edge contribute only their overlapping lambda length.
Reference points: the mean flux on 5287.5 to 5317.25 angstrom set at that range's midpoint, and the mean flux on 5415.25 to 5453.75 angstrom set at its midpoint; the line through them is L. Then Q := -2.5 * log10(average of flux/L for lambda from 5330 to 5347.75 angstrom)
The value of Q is 0.07 mag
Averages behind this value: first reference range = 13.9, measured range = 13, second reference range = 13.9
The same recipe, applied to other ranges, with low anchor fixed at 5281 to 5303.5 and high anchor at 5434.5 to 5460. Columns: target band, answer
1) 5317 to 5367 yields 0.10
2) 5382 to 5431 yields 0.06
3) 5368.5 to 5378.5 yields 0.08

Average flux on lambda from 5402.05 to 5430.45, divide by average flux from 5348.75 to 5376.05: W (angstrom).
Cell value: 1.1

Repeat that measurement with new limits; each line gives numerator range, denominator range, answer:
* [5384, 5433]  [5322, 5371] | 1.08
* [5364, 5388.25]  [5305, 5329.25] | 0.94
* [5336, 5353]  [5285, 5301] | 0.87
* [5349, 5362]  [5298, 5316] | 0.79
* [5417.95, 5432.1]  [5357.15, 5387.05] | 1.11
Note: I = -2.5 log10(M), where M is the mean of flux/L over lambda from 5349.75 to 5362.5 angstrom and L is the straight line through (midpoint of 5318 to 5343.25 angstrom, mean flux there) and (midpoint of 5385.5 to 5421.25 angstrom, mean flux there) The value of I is 0.21 mag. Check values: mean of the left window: 13.6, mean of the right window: 13.7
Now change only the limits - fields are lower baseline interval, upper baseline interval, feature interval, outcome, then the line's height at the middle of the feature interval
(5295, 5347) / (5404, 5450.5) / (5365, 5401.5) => 0.03 mag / 13.8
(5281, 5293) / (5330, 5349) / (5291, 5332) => -0.08 mag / 12.9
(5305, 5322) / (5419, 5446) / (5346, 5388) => 0.12 mag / 13.8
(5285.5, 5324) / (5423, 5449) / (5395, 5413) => 0.01 mag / 13.9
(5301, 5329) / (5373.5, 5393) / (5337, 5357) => 0.13 mag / 13.6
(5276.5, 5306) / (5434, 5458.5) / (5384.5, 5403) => 0.03 mag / 14.5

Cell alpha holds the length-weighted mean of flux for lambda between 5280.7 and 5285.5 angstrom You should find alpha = 13.1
